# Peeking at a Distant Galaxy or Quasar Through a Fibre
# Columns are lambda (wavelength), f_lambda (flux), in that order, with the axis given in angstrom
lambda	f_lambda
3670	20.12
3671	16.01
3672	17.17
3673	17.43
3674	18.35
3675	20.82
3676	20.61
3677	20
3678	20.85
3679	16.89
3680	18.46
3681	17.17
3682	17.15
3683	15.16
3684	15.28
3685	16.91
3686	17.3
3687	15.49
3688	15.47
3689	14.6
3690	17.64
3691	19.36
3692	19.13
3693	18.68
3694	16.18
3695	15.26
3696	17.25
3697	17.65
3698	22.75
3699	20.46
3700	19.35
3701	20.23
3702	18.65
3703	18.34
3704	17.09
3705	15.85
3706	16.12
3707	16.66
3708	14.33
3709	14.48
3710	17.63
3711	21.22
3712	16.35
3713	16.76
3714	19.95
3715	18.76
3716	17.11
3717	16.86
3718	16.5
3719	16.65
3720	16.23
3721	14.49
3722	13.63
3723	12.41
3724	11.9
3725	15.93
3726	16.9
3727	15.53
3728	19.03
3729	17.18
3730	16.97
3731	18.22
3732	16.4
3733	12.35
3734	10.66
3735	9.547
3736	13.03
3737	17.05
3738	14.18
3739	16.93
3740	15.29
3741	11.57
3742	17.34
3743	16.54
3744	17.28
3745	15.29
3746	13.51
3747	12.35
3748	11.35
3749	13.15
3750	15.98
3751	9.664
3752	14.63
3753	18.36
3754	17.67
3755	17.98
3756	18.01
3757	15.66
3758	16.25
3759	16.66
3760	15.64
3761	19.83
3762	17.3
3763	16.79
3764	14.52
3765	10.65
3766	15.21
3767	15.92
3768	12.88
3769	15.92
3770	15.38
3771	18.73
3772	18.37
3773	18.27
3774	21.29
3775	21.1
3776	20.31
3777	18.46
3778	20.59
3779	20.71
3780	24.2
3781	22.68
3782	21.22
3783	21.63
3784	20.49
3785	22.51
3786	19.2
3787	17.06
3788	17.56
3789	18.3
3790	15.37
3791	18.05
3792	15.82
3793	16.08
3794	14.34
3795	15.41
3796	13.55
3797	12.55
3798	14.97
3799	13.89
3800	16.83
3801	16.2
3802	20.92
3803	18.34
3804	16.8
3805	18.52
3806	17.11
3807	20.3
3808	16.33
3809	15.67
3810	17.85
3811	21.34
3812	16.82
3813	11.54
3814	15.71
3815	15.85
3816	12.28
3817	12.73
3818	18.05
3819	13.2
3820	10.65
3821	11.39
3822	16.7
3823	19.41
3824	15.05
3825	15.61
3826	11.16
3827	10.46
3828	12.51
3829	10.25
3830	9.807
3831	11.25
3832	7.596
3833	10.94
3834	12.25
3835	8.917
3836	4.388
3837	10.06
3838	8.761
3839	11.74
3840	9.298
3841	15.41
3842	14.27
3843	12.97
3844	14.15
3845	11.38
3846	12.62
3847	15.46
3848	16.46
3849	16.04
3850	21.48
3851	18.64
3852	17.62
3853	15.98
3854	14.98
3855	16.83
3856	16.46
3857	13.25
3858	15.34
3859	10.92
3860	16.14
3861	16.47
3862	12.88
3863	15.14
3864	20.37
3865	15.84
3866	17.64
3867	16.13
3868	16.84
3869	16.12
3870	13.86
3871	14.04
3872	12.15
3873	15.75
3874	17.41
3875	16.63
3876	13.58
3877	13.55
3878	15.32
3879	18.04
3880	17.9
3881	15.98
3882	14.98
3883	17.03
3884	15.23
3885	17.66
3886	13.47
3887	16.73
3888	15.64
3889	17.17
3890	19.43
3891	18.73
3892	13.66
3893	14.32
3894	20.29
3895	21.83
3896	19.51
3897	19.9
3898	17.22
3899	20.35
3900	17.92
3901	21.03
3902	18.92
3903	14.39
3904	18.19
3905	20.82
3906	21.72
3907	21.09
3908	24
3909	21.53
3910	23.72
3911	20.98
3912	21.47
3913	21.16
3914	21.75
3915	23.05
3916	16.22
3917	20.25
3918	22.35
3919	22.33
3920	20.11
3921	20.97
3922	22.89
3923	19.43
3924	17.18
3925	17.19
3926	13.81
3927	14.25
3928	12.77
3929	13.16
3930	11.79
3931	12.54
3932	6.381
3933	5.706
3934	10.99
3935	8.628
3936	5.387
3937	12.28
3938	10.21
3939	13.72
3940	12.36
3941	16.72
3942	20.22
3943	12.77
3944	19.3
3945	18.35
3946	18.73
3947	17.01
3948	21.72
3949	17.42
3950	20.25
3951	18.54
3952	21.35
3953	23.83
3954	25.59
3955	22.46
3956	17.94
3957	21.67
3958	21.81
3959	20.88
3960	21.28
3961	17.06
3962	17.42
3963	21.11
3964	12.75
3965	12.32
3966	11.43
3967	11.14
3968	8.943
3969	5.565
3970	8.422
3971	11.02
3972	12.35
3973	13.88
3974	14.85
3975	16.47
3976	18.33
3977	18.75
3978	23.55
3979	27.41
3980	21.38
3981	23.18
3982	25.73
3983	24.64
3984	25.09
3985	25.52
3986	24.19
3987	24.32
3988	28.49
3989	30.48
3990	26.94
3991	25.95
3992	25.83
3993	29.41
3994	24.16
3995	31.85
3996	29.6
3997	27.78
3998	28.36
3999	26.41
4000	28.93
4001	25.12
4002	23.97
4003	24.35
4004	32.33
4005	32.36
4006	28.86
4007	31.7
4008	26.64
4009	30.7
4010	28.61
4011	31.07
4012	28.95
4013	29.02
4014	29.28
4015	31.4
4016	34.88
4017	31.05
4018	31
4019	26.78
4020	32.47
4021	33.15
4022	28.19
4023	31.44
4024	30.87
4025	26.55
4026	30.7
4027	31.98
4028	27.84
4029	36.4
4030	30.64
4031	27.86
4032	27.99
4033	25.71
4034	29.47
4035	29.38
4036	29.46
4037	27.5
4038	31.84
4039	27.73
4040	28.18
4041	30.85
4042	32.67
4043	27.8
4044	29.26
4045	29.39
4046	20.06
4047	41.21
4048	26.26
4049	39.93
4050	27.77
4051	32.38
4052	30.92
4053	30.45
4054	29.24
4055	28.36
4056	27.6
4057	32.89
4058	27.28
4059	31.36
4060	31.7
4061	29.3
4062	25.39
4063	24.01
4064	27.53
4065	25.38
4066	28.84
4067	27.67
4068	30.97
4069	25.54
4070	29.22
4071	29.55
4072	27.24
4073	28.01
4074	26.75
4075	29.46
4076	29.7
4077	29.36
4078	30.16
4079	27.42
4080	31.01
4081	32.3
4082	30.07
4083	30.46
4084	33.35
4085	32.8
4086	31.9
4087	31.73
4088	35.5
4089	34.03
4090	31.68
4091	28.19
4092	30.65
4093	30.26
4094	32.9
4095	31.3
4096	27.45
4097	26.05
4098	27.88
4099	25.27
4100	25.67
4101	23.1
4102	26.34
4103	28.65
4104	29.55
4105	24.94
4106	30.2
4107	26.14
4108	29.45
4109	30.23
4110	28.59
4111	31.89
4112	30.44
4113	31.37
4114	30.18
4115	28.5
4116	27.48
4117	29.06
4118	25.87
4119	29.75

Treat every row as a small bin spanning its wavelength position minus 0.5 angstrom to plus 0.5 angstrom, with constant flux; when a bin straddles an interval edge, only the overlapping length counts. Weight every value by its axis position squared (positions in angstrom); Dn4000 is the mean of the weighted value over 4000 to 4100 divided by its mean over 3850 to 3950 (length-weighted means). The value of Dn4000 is 1.9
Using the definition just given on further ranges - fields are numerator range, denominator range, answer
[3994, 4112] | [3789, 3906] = 2.12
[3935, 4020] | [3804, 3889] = 1.61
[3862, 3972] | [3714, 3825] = 1.11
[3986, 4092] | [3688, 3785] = 2.05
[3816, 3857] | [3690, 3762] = 0.87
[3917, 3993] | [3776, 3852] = 1.25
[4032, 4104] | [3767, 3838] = 2.12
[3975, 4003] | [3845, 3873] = 1.74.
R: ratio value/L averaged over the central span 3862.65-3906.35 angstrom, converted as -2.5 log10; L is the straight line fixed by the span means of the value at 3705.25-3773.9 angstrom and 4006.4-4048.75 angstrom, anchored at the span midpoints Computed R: 0.323 mag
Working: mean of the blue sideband 15.7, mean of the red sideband 29.9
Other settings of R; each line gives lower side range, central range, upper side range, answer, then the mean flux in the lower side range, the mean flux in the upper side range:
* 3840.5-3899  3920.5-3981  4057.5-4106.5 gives 0.290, 16.1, 29.1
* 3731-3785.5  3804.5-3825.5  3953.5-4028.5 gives 0.168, 16.6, 24.3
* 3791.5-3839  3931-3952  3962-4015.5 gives 0.402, 14.1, 23.4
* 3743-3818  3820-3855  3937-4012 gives 0.359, 16.9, 21.5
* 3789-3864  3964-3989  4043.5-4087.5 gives 0.298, 14.5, 29.6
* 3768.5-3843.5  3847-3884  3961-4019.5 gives 0.150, 15.7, 23.8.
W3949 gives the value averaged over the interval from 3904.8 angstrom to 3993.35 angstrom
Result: 18.5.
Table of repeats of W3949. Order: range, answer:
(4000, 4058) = 29.8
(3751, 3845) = 15.7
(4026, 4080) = 29.3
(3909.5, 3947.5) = 16.3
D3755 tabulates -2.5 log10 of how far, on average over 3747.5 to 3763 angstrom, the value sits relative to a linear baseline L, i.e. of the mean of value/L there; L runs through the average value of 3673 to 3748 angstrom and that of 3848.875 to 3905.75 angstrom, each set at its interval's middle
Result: 0.05 mag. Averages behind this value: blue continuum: 16.6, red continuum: 16.7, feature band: 15.9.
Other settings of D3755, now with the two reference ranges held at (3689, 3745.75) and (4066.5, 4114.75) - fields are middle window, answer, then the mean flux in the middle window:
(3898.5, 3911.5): 0.132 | 20.4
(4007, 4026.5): -0.127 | 30.2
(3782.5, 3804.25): 0.121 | 17.1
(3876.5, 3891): 0.333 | 16.4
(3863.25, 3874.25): 0.335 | 16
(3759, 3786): -0.002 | 18.5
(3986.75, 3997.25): -0.072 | 27.8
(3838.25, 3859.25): 0.383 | 14.8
